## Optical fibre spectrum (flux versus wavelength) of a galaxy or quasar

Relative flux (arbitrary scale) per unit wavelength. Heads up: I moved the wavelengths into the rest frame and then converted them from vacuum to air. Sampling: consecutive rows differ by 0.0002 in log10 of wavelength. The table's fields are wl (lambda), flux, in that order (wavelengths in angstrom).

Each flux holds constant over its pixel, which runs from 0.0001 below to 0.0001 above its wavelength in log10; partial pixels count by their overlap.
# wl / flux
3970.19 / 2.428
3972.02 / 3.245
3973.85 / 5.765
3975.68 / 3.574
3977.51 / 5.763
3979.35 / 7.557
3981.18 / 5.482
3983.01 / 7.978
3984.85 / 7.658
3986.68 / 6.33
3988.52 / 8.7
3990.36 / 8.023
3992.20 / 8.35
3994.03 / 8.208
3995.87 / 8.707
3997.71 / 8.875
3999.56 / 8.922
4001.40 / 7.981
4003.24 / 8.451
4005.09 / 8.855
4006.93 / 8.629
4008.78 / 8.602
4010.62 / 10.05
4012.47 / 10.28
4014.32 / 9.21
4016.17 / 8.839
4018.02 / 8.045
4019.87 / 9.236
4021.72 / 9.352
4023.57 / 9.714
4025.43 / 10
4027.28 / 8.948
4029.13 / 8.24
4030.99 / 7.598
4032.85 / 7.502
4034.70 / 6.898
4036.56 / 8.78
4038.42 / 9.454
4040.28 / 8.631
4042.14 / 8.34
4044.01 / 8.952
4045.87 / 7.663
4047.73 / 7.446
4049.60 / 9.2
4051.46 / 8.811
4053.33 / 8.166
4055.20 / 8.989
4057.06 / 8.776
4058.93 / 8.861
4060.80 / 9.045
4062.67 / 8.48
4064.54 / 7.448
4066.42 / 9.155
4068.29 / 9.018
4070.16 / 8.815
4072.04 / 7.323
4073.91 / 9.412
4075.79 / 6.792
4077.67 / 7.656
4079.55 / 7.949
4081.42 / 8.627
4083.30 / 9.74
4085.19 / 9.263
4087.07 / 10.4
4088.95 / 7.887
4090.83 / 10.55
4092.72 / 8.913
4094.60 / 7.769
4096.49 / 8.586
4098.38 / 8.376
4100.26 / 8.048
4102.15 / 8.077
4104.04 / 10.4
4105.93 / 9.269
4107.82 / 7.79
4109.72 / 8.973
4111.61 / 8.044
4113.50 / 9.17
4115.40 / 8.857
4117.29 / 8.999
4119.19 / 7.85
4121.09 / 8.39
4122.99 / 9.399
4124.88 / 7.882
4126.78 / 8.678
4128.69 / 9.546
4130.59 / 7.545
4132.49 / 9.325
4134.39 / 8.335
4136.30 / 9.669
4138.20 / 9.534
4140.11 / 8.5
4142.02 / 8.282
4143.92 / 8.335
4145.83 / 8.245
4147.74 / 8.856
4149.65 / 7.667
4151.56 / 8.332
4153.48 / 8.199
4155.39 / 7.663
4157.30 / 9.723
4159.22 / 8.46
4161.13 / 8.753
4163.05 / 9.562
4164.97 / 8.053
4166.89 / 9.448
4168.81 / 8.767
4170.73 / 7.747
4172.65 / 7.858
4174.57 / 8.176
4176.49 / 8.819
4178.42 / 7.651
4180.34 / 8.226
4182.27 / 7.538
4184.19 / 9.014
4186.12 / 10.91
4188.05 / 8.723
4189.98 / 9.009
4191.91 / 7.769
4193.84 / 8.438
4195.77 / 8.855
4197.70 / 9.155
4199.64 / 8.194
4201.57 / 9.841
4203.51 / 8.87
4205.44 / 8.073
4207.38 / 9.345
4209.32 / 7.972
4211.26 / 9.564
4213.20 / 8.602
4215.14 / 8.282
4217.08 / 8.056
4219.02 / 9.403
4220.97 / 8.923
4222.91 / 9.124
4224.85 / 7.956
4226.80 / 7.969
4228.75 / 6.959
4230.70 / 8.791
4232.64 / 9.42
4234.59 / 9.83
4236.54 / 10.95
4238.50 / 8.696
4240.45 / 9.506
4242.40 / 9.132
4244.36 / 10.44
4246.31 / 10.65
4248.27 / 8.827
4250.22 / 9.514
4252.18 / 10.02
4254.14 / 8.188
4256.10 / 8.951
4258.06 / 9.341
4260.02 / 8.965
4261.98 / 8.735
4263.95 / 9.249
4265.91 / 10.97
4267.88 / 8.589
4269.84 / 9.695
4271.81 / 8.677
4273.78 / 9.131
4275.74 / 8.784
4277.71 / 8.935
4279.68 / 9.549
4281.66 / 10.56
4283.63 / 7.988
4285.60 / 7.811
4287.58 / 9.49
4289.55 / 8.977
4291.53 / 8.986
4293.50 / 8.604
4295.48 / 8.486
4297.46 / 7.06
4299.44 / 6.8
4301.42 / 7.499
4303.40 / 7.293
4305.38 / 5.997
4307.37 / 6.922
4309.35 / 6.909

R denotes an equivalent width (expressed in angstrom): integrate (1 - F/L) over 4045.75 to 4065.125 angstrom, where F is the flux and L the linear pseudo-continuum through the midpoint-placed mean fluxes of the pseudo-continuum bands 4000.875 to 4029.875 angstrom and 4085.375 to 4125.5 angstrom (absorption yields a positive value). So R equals 0.93 angstrom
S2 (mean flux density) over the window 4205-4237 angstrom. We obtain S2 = 8.76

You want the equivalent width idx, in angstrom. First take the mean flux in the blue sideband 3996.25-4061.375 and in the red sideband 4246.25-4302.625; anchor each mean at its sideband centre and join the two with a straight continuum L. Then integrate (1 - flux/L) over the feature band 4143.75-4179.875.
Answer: 1.6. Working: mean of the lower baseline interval 8.72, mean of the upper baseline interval 8.9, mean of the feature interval 8.44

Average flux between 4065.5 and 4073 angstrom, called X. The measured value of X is 8.59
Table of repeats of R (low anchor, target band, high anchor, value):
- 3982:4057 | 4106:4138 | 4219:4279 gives 0.5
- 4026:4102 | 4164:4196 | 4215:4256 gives 1.4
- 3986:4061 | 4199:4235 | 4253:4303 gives 0.3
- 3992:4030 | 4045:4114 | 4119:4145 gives 1.4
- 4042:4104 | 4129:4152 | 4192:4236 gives 0.2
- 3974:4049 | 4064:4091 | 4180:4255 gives -0.6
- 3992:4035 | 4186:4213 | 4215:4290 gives 0.6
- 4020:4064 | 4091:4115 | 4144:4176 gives -0.4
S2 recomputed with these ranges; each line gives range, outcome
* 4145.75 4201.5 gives 8.57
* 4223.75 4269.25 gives 9.21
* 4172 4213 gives 8.67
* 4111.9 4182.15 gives 8.55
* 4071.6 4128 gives 8.65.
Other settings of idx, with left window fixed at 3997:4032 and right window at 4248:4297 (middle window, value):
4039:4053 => 0.8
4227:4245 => -0.4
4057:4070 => 0.4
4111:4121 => 0.4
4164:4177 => 0.9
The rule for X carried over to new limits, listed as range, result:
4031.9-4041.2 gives 8.25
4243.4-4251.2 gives 9.86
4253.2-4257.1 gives 8.58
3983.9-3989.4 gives 7.55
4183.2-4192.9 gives 9.08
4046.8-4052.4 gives 8.48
